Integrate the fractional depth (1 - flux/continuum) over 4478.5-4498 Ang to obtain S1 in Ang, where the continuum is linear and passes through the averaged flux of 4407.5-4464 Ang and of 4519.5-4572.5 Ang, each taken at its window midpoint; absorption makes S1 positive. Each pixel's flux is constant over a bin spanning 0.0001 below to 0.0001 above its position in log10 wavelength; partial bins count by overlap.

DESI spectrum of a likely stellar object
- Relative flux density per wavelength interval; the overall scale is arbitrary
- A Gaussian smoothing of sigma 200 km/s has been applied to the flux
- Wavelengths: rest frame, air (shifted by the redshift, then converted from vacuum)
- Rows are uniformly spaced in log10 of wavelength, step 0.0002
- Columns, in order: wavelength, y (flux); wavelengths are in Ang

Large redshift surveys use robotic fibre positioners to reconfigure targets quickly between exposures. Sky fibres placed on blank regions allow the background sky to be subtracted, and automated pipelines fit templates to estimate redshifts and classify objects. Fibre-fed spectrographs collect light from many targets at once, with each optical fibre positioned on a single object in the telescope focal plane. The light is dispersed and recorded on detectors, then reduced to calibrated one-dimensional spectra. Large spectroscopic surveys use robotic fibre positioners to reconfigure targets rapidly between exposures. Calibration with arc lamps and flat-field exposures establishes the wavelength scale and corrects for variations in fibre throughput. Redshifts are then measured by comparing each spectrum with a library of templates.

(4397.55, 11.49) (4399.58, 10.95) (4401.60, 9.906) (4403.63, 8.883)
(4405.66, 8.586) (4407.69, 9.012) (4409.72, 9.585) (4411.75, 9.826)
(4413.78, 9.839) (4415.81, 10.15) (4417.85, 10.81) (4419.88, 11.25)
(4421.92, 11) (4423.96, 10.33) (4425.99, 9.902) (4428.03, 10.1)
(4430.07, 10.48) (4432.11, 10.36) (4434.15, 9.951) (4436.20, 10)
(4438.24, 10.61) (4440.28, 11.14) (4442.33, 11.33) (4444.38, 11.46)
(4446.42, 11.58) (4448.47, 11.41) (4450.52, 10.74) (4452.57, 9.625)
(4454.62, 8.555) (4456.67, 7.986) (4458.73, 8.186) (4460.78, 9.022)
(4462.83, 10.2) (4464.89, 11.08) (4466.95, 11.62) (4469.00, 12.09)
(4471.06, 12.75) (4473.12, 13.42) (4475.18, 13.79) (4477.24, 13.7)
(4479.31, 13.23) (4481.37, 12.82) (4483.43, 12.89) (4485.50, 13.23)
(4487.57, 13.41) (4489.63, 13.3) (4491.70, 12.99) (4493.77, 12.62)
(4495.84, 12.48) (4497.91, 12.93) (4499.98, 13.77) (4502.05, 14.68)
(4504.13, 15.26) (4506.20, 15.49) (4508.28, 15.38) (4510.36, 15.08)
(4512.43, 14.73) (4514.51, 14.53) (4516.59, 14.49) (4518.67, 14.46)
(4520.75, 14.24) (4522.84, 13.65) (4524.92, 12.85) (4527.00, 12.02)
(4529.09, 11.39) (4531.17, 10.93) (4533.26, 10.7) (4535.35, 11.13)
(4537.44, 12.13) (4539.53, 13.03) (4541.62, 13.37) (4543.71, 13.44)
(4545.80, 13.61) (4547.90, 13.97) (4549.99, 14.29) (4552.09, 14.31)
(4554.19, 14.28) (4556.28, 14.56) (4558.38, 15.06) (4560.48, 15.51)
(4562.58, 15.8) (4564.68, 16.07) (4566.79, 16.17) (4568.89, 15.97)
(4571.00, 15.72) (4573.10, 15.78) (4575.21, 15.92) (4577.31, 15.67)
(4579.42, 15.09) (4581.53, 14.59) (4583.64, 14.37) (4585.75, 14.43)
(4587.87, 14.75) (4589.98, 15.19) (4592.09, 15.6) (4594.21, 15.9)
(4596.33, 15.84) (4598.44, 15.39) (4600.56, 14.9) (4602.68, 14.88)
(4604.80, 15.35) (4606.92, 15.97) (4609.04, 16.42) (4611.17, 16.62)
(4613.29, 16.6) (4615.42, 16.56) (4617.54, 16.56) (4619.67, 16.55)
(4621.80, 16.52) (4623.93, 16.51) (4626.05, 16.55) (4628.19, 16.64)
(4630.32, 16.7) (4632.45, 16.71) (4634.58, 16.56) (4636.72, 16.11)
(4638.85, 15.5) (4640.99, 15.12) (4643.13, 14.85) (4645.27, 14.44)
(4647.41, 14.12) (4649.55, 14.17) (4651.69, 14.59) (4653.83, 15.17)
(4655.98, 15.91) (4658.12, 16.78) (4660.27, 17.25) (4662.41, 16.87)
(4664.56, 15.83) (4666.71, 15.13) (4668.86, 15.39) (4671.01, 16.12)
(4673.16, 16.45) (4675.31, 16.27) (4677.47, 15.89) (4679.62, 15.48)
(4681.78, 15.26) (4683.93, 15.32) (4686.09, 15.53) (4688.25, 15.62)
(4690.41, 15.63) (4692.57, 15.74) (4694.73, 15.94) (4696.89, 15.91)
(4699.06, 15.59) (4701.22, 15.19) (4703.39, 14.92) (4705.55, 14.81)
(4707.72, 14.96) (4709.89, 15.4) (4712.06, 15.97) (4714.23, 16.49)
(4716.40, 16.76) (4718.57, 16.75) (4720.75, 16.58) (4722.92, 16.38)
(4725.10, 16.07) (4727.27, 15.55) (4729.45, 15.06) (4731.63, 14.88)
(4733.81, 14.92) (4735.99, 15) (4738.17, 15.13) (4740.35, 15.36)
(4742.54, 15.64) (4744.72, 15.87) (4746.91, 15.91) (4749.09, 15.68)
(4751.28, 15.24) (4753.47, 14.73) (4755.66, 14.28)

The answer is -1.8 Ang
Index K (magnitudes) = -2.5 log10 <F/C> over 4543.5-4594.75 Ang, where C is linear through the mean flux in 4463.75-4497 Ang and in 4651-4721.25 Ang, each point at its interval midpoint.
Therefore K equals -0.07 mag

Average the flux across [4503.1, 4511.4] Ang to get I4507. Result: 15.3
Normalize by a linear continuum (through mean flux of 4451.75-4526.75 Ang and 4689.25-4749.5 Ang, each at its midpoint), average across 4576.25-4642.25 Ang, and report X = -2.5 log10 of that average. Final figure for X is -0.11 mag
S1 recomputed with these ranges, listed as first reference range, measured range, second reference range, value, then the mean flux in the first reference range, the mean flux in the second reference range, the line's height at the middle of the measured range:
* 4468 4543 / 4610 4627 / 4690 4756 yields -2.4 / 13.3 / 15.6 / 14.5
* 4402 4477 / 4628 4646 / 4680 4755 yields -2.2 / 10.5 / 15.6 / 14.1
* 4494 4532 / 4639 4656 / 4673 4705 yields 0.5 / 13.8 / 15.6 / 15.2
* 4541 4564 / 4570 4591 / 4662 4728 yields -0.6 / 14.4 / 15.8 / 14.7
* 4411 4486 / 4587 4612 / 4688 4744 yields -3.6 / 11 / 15.6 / 13.6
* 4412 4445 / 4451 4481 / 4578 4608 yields 1.3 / 10.5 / 15.2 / 11.6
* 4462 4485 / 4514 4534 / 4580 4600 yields 1.1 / 12.5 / 15.1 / 13.7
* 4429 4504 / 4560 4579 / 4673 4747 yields -3.5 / 11.7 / 15.6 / 13.4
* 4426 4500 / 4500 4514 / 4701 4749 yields -3.2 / 11.5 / 15.6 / 12.2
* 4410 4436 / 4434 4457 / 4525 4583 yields 1.0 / 10.3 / 14.1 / 11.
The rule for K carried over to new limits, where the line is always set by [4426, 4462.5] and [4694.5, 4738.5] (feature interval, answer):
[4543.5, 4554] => -0.14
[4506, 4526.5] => -0.23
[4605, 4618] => -0.21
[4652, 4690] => -0.08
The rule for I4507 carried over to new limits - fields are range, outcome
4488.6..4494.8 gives 13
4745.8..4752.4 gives 15.6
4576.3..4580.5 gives 15.4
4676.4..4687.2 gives 15.5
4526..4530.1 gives 11.7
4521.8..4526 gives 13.3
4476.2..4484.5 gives 13.2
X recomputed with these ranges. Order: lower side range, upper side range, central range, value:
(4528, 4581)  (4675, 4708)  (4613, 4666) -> -0.07 mag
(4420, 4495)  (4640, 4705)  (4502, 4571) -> -0.09 mag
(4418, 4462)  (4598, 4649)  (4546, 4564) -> -0.07 mag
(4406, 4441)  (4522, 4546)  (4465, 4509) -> -0.17 mag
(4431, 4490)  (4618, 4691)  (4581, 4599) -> -0.06 mag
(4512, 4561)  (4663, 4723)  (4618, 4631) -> -0.13 mag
